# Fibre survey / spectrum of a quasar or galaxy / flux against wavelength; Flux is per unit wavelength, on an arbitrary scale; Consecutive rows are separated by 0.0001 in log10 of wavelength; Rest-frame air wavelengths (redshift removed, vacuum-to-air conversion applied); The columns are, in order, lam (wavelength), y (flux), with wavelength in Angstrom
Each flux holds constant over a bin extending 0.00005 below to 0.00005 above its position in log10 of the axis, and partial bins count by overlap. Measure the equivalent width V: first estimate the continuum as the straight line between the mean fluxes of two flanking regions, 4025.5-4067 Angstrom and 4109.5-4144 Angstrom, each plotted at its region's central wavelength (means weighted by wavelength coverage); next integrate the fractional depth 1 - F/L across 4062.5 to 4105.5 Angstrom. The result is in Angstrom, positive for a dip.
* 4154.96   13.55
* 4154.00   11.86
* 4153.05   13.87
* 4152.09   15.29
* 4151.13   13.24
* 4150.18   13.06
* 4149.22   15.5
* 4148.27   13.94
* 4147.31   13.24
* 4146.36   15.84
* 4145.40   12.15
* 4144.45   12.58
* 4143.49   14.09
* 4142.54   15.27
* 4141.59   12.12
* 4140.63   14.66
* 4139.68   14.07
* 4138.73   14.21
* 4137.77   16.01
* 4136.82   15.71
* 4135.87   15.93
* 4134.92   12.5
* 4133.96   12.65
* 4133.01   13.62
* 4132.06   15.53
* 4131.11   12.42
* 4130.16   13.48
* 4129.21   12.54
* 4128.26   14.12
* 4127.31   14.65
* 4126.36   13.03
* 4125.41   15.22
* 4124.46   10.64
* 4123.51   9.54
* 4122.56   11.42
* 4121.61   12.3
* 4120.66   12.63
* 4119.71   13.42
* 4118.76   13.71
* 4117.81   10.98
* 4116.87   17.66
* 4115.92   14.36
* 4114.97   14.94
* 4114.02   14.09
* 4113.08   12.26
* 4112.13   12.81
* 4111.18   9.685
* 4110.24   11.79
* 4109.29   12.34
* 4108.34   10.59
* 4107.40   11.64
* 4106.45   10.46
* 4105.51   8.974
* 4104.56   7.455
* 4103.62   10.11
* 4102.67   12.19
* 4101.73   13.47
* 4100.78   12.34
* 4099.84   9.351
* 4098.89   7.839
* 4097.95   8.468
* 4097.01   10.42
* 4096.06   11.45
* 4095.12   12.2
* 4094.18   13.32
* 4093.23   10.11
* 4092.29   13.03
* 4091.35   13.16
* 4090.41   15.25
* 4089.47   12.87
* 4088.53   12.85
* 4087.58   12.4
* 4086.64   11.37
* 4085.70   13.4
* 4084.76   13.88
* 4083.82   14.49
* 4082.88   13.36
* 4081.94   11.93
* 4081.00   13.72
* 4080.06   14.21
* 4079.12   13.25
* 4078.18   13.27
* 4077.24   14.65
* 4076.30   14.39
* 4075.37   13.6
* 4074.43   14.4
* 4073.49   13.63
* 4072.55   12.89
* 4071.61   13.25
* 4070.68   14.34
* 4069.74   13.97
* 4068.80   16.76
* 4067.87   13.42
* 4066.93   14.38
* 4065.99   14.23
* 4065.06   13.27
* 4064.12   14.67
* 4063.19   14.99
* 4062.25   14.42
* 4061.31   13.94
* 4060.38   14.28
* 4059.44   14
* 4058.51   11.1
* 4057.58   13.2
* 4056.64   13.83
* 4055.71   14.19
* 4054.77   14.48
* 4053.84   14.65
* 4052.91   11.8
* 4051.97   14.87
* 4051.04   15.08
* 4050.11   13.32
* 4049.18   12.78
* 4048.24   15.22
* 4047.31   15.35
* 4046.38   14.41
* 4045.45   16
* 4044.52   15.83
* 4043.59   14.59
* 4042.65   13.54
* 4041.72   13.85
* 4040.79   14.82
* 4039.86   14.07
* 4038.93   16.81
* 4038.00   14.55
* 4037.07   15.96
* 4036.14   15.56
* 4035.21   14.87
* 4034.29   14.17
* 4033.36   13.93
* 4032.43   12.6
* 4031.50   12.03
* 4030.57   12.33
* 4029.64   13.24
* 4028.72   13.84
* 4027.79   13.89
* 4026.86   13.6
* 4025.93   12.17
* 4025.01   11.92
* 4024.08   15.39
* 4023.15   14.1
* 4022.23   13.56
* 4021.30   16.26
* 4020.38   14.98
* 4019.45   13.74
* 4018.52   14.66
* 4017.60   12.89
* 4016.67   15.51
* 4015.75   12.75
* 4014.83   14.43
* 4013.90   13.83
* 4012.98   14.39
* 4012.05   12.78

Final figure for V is 3.1 Angstrom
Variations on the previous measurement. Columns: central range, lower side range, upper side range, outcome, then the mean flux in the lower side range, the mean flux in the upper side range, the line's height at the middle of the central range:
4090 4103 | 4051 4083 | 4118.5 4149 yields 2.04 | 13.9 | 13.6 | 13.7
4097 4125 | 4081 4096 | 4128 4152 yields 3.66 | 12.9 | 14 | 13.4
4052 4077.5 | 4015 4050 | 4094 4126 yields -1.52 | 14.2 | 11.8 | 13.2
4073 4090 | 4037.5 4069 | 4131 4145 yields 0.96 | 14.3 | 14.1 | 14.2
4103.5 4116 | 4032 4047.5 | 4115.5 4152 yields 2.19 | 14.8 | 13.7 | 13.9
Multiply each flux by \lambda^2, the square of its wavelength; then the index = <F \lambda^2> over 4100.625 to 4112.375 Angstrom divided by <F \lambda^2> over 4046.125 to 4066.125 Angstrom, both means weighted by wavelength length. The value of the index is 0.81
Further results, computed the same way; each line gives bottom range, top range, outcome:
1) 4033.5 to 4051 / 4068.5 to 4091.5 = 0.94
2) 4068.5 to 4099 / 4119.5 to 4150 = 1.07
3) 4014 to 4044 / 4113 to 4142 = 1.01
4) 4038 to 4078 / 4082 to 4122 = 0.87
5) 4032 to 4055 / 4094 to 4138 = 0.88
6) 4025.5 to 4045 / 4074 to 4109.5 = 0.89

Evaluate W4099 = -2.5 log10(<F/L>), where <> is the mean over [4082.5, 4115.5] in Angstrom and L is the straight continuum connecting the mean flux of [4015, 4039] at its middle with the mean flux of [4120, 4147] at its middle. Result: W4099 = 0.16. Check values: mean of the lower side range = 14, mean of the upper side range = 13.5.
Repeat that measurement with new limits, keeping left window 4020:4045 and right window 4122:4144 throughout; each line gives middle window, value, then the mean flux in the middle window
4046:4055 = -0.01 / 14.2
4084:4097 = 0.10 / 12.7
